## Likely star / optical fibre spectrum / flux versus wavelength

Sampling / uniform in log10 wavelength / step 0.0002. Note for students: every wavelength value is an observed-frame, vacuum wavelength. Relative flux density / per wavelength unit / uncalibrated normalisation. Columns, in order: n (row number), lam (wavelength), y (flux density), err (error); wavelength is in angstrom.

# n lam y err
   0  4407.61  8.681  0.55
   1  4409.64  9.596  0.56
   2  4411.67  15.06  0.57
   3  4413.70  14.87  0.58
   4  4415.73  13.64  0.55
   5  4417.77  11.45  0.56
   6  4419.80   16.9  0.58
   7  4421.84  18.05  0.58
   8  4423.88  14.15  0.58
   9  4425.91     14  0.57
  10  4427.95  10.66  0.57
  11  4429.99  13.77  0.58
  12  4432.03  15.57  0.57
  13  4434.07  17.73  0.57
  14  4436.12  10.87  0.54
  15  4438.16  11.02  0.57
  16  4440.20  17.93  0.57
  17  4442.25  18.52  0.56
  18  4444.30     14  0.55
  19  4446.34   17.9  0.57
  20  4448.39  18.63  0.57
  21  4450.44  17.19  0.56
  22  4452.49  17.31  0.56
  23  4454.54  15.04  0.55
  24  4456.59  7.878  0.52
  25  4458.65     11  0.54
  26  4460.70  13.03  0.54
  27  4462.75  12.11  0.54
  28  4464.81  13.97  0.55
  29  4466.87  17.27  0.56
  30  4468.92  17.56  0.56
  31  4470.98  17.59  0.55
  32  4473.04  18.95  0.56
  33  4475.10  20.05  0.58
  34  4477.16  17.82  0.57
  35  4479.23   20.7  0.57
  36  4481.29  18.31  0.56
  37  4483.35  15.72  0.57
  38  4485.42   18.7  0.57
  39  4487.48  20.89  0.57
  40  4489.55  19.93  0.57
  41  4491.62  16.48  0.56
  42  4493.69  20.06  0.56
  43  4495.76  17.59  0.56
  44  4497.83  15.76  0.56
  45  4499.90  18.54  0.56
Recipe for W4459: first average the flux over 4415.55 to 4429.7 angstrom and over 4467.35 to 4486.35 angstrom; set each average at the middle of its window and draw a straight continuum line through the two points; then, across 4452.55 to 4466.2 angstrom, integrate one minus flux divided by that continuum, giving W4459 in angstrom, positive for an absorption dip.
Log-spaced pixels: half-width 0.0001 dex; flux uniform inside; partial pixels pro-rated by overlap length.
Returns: 3.5 angstrom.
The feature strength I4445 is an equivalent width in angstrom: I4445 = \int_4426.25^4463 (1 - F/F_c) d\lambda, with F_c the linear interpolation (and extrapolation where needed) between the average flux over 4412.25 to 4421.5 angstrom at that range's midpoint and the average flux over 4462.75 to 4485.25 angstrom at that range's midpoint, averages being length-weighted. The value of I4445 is 3.42 angstrom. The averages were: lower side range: 14.5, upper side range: 17.6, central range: 14.5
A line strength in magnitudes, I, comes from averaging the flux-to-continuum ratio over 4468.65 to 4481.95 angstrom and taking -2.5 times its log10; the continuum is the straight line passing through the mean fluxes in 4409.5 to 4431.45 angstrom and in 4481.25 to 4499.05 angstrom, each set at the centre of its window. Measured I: -0.09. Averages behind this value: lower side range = 14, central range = 18.8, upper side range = 18.2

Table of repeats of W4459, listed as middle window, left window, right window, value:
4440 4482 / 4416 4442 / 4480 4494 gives 1.07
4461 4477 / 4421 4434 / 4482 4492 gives 0.60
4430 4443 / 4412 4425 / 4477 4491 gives 0.71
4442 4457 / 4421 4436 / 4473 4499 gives -0.02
